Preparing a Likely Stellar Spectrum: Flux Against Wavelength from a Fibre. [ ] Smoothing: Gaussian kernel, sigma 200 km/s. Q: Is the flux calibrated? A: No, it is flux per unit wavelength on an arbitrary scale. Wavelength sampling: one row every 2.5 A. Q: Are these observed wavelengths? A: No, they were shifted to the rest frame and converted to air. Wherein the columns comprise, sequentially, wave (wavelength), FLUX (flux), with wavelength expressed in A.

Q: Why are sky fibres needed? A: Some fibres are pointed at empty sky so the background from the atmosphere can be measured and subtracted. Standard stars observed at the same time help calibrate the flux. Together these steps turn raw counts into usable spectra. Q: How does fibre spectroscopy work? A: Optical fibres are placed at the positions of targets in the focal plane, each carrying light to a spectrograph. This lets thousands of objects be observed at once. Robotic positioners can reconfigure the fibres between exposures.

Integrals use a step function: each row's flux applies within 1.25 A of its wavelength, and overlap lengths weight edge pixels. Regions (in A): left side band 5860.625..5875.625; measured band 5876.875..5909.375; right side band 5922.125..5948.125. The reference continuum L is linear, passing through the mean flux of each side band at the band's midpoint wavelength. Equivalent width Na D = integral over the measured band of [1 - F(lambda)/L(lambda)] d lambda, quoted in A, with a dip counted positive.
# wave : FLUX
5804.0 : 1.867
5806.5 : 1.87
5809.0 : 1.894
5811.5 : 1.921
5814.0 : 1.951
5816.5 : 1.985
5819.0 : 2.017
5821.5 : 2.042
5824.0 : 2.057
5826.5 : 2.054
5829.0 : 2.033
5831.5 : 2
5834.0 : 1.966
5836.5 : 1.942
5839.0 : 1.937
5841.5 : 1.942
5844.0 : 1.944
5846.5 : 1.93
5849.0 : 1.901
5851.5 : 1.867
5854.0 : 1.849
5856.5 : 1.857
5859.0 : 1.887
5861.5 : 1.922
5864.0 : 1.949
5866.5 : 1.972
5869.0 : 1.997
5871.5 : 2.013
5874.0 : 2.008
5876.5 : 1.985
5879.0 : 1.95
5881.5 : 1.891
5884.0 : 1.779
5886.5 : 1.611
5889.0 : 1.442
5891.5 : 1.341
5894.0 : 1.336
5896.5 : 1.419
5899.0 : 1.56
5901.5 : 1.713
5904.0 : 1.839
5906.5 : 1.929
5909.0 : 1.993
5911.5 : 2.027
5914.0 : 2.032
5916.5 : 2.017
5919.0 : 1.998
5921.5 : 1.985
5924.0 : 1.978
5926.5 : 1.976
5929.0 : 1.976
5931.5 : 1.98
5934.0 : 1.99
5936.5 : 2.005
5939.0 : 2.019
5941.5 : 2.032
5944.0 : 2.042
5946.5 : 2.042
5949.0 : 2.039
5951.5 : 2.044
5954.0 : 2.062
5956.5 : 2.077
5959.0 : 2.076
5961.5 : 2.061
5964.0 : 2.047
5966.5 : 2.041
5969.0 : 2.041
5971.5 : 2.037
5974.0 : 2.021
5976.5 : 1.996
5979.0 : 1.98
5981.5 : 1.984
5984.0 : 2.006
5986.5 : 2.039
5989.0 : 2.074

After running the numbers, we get 5.1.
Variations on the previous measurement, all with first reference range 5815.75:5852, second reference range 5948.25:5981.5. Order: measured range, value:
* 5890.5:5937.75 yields 3.9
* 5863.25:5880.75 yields 0.1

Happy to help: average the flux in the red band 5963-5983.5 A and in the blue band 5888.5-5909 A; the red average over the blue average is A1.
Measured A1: 1.26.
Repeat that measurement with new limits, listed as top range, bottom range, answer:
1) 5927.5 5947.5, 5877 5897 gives 1.24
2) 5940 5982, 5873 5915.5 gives 1.16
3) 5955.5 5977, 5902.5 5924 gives 1.04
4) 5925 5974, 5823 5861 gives 1.04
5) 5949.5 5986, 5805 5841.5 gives 1.03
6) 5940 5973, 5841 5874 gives 1.06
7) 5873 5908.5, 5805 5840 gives 0.86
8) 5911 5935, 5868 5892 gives 1.10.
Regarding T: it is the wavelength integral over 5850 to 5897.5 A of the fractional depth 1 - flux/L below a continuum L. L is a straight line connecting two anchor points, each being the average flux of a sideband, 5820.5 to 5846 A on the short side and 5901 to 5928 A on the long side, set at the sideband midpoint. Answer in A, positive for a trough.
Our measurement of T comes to 4.3 A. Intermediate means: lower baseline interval 1.99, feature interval 1.8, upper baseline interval 1.96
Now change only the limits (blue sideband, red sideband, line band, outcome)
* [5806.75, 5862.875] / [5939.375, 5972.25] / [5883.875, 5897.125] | 3.5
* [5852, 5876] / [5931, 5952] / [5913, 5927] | 0.0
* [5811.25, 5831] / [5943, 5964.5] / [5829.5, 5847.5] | 0.6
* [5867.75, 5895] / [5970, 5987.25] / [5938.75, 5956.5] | -1.0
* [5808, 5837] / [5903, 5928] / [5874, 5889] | 1.2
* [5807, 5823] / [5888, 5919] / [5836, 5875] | -1.5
